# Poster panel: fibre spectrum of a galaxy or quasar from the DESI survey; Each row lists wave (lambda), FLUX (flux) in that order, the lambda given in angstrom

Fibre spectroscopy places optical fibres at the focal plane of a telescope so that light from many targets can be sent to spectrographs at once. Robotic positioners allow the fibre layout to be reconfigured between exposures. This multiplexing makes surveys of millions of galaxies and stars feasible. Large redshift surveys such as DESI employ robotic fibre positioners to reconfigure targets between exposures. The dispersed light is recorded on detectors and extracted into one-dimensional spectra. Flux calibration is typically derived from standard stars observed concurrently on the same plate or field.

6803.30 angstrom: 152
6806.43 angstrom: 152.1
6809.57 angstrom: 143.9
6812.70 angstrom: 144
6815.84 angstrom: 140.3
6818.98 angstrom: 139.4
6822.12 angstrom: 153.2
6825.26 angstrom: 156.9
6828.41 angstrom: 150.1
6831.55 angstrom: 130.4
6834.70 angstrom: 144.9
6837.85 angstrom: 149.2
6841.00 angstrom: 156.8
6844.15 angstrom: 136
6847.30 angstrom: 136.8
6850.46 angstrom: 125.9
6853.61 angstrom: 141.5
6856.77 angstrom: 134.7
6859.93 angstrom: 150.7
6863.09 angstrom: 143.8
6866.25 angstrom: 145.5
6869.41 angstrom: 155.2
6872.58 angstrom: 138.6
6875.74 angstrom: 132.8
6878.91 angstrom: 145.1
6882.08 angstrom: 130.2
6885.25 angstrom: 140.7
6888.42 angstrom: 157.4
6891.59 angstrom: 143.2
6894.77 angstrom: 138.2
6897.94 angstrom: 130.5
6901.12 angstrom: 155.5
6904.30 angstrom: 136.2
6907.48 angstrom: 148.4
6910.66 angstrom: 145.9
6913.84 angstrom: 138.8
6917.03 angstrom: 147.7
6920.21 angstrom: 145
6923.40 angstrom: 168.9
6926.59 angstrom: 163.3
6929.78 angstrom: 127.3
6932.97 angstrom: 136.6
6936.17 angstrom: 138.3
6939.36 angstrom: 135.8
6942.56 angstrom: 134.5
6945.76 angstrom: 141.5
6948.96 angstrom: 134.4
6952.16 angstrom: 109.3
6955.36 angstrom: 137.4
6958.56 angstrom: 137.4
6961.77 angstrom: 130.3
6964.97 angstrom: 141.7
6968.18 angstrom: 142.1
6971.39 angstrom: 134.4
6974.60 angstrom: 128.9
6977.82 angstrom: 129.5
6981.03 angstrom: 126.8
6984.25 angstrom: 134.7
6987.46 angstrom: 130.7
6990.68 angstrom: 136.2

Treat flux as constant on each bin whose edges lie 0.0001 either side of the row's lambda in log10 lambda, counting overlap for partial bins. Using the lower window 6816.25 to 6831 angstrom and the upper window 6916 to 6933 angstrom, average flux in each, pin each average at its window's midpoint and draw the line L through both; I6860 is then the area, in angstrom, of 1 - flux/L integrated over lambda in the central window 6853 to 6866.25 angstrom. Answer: 0.5 angstrom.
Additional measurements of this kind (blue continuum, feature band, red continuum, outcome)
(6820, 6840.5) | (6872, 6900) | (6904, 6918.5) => 1.01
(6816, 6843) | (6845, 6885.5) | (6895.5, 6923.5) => 1.68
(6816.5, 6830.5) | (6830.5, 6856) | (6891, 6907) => 1.11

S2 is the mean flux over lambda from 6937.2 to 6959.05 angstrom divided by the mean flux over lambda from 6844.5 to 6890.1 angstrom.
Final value 0.94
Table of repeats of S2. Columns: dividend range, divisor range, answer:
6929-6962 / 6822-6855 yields 0.93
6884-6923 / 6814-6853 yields 1.01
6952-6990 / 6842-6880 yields 0.94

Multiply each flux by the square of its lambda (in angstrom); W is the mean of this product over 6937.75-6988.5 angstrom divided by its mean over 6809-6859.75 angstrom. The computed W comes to 1.0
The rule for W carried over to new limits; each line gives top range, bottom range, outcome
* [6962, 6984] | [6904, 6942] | 0.94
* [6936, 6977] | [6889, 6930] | 0.93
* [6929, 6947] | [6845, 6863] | 1.01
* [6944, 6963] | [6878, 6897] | 0.95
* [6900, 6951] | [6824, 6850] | 1.02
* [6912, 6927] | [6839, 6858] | 1.12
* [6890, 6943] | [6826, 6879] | 1.03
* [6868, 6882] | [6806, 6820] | 1.00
